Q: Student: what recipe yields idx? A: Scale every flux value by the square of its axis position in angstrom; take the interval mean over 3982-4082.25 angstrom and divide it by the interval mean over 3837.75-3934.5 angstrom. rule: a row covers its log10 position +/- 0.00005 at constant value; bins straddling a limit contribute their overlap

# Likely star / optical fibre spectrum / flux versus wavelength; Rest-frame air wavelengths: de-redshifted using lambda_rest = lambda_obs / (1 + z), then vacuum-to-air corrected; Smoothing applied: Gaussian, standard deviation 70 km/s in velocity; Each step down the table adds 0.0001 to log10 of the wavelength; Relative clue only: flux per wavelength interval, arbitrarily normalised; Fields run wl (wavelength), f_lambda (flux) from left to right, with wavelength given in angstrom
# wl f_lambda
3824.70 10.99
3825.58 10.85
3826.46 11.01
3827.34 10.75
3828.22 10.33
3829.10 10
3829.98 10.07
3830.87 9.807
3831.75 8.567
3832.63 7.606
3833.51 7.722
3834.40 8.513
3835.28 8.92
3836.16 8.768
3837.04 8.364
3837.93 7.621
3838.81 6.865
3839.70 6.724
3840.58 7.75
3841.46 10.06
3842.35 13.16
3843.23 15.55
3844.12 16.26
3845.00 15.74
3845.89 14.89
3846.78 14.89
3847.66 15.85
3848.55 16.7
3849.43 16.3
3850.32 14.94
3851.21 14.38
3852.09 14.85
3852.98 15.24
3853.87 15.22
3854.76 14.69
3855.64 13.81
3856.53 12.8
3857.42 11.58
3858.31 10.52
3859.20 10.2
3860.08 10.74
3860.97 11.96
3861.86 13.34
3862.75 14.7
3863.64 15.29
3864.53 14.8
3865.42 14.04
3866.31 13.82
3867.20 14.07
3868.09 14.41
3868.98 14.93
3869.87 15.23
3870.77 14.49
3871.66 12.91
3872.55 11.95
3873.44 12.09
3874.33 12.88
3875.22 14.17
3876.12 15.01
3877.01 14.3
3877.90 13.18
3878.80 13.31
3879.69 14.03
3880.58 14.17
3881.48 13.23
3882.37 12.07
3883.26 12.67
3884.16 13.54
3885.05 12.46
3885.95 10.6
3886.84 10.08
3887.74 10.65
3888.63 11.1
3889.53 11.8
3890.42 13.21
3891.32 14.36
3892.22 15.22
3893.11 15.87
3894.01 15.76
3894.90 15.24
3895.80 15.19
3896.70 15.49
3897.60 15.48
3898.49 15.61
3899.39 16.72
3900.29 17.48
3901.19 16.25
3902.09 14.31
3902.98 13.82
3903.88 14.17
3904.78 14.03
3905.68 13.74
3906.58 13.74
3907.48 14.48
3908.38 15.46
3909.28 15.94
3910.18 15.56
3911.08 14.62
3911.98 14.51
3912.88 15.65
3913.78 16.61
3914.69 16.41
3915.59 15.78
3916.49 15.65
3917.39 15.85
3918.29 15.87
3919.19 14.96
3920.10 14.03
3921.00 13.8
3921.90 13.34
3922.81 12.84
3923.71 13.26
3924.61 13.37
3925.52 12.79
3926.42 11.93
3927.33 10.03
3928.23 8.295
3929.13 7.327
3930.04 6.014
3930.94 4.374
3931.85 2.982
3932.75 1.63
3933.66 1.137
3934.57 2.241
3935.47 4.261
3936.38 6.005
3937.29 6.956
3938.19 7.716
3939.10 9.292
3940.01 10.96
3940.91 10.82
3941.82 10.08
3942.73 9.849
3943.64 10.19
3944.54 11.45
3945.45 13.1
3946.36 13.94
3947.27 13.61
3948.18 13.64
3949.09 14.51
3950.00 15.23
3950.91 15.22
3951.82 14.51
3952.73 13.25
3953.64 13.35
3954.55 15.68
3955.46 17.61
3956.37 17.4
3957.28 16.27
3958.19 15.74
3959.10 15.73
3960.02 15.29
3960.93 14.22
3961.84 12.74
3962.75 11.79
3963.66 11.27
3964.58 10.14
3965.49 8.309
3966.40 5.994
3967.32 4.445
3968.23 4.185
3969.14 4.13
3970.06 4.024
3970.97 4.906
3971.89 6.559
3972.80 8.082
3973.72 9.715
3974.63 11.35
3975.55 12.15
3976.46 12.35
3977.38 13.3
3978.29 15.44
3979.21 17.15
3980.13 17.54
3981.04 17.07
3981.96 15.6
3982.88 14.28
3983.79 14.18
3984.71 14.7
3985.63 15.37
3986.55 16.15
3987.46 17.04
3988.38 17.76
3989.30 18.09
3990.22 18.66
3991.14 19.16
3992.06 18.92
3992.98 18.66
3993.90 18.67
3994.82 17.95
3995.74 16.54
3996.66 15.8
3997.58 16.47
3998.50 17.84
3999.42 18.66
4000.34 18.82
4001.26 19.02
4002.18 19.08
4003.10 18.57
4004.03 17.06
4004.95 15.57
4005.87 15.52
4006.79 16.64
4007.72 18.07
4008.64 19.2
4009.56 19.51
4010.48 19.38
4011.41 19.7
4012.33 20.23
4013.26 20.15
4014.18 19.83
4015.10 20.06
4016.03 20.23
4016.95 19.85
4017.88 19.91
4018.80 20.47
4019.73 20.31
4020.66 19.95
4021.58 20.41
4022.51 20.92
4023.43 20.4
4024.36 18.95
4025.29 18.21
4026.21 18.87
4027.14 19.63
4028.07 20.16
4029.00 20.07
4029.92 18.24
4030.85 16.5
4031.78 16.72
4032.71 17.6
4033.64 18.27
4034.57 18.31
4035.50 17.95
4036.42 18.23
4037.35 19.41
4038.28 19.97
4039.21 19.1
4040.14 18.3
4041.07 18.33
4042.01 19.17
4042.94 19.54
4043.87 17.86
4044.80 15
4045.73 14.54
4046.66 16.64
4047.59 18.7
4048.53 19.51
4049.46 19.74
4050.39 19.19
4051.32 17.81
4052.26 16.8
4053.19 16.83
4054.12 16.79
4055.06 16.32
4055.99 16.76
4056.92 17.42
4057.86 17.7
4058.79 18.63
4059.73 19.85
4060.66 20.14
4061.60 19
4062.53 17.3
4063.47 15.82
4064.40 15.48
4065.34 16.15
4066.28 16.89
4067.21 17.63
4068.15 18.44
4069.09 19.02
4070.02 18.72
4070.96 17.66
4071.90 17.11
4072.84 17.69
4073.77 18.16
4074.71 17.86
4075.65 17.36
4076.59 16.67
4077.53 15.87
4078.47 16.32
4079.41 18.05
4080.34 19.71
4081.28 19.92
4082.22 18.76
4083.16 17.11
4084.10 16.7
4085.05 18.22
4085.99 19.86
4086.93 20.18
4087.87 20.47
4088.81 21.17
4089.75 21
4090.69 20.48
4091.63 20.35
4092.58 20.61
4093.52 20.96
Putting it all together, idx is 1.5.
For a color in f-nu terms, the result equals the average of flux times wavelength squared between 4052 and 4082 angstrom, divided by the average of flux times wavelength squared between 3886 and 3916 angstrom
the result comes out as 1.3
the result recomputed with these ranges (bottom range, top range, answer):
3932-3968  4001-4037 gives 1.77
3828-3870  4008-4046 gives 1.69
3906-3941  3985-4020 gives 1.71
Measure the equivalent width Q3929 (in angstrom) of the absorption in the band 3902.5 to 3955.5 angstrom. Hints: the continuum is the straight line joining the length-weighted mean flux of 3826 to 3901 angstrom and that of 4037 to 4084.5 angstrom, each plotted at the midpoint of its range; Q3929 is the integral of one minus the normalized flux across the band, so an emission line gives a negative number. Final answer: 9.28 angstrom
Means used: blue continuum 12.9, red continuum 17.8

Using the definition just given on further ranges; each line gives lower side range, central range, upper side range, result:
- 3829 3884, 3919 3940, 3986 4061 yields 9.0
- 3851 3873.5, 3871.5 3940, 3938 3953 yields 2.1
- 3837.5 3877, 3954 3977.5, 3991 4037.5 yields 8.5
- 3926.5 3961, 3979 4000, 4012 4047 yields -2.7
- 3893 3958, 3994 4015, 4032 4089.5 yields -3.2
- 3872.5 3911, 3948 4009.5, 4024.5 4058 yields 7.2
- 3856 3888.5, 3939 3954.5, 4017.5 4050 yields 3.0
